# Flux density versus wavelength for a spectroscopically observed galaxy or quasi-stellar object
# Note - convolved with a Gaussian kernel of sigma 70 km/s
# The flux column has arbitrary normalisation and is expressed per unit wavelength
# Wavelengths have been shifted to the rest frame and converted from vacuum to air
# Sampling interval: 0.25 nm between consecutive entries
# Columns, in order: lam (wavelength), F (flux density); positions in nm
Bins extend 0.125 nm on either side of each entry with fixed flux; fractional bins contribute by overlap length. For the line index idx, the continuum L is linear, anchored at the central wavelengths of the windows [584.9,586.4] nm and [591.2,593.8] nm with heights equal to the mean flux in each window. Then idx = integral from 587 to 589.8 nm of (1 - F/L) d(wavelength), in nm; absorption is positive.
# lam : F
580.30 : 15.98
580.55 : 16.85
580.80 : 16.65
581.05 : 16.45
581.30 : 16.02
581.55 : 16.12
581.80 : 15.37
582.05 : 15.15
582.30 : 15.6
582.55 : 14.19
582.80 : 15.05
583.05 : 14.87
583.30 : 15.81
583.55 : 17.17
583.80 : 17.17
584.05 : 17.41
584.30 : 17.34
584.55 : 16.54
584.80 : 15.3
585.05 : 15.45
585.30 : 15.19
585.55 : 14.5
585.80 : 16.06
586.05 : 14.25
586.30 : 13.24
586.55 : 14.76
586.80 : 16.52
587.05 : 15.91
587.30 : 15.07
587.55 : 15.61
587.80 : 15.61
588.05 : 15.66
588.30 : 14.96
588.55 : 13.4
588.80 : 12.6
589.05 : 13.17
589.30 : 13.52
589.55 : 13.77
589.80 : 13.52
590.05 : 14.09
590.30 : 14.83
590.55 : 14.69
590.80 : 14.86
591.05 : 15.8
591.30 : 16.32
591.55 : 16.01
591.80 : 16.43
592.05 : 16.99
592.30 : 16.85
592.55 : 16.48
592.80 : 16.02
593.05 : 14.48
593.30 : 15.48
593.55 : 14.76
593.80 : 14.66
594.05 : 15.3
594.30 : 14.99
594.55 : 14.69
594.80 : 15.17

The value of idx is 0.16 nm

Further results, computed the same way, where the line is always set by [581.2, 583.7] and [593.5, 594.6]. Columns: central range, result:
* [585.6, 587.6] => 0.02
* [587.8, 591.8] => 0.15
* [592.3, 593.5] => -0.06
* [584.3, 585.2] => -0.03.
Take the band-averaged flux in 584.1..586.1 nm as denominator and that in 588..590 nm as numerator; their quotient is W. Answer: 0.88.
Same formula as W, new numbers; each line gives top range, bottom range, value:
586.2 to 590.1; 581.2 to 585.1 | 0.91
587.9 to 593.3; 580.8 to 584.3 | 0.94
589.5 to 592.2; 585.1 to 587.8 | 1.01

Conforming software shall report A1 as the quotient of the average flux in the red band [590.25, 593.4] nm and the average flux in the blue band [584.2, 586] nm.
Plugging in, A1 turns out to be 1.01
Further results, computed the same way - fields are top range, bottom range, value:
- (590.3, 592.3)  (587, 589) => 1.08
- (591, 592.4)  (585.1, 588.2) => 1.08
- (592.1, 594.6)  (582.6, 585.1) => 0.95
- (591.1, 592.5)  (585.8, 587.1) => 1.10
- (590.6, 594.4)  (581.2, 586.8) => 1.01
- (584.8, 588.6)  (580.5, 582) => 0.94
